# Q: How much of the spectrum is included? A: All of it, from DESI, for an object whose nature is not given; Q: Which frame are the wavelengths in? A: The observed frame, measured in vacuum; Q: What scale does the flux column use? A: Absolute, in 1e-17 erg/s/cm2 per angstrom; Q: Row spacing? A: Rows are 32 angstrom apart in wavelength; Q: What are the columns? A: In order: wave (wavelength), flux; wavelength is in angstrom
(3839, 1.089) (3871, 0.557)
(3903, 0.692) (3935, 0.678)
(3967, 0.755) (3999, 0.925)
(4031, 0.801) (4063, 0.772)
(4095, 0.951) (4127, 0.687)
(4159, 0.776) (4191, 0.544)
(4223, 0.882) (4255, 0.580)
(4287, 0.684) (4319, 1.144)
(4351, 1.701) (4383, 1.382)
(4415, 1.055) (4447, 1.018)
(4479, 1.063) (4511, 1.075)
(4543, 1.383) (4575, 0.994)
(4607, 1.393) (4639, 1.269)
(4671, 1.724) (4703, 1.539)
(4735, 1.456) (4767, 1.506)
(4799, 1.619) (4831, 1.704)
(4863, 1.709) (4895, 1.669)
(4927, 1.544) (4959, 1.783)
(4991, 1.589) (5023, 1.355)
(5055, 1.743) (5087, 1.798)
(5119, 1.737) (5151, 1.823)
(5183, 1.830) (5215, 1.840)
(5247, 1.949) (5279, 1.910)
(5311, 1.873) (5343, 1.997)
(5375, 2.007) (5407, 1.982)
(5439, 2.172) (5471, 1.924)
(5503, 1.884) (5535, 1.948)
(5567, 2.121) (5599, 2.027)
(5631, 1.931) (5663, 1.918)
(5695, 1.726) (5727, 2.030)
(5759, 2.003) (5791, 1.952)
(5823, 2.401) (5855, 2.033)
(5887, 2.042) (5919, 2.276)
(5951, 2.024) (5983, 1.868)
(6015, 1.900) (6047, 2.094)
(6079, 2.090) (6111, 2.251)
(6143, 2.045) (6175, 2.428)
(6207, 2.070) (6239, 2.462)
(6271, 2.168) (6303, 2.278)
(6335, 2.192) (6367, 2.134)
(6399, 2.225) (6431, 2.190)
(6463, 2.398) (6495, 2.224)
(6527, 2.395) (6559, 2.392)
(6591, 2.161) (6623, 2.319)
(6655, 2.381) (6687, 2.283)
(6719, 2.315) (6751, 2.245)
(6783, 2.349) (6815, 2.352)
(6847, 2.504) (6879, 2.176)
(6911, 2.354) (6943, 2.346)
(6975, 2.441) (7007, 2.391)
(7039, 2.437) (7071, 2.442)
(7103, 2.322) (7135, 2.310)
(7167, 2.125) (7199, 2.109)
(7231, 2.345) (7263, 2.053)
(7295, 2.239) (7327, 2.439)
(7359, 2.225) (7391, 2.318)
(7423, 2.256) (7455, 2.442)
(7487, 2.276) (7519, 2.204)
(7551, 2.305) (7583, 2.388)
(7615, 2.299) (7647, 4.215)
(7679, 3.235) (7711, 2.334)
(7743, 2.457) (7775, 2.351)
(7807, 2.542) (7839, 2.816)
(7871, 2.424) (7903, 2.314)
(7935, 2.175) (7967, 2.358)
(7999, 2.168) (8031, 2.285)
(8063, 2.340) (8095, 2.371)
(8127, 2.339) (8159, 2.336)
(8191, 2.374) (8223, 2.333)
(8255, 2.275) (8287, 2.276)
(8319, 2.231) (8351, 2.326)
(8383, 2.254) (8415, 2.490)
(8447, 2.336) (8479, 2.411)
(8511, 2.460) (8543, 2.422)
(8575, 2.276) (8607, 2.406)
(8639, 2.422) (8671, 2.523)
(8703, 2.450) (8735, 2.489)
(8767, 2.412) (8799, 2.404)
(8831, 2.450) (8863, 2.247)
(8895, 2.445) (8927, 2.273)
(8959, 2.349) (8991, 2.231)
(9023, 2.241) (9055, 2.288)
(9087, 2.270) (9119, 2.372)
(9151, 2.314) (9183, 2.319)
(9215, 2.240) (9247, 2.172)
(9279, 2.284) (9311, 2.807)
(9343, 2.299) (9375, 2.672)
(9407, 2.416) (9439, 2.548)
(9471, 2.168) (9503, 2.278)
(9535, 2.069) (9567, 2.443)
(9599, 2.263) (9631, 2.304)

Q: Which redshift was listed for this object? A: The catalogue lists 0.164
